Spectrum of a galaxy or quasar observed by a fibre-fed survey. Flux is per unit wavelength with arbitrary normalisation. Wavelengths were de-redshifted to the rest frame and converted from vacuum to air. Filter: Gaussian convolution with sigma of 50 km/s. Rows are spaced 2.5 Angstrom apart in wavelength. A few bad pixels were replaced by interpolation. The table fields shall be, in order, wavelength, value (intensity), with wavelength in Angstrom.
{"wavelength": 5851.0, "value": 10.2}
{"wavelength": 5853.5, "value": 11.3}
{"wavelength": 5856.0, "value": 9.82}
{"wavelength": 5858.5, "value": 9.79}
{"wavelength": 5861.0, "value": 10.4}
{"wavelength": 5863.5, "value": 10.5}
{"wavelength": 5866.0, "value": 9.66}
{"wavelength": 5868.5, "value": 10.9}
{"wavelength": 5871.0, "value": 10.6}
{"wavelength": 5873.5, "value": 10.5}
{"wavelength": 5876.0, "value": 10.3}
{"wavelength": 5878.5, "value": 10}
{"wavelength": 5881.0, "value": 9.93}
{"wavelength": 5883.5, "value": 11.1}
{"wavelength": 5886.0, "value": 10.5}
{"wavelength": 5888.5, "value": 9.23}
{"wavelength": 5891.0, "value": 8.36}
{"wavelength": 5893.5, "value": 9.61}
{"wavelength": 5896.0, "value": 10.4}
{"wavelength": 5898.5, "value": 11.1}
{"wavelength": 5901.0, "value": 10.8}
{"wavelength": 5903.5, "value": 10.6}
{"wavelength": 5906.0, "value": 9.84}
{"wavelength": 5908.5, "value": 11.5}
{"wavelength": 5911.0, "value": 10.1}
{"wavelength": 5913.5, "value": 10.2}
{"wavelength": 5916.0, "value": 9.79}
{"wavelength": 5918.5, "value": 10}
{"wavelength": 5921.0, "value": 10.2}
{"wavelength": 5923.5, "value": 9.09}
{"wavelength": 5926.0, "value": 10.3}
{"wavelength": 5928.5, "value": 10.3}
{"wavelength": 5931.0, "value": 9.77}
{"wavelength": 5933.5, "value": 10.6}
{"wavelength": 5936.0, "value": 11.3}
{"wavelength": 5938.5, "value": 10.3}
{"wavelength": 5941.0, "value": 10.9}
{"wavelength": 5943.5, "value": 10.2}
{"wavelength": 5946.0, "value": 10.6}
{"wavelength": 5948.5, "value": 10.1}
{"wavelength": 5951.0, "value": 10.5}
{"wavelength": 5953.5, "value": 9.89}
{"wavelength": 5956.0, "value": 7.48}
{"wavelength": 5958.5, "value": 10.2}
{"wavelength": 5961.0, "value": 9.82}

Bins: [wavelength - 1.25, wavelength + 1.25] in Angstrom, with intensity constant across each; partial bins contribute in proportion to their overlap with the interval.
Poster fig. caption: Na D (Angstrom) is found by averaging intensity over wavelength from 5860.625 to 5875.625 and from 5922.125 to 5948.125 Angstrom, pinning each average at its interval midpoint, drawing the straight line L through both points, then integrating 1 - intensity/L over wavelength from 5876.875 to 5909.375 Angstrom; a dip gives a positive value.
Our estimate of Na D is 0.5 Angstrom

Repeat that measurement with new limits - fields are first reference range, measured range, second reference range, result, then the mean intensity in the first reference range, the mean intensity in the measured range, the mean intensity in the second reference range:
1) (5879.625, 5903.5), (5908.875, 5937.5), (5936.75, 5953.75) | 0.3 Angstrom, 10.1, 10.2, 10.4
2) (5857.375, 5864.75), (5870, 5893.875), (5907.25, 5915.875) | 0.7 Angstrom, 10.2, 10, 10.5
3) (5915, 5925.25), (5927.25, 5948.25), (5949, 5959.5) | -1.8 Angstrom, 9.8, 10.5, 9.54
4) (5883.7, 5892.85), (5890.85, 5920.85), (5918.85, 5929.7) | -1.5 Angstrom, 9.58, 10.3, 9.97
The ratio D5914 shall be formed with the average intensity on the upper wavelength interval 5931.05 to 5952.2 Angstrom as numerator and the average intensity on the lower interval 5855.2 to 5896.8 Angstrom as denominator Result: 1.04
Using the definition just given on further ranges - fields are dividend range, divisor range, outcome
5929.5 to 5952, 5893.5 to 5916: 1.00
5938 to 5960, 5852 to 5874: 0.96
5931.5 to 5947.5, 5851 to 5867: 1.03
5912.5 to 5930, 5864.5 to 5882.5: 0.97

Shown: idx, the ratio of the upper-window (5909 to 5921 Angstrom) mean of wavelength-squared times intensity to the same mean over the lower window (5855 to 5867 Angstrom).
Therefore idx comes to 1.0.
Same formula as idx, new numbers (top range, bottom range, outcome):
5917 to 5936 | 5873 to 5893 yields 1.03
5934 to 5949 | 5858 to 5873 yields 1.05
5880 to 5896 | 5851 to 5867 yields 0.97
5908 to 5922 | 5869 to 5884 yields 1.00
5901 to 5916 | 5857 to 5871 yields 1.03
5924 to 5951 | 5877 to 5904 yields 1.04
